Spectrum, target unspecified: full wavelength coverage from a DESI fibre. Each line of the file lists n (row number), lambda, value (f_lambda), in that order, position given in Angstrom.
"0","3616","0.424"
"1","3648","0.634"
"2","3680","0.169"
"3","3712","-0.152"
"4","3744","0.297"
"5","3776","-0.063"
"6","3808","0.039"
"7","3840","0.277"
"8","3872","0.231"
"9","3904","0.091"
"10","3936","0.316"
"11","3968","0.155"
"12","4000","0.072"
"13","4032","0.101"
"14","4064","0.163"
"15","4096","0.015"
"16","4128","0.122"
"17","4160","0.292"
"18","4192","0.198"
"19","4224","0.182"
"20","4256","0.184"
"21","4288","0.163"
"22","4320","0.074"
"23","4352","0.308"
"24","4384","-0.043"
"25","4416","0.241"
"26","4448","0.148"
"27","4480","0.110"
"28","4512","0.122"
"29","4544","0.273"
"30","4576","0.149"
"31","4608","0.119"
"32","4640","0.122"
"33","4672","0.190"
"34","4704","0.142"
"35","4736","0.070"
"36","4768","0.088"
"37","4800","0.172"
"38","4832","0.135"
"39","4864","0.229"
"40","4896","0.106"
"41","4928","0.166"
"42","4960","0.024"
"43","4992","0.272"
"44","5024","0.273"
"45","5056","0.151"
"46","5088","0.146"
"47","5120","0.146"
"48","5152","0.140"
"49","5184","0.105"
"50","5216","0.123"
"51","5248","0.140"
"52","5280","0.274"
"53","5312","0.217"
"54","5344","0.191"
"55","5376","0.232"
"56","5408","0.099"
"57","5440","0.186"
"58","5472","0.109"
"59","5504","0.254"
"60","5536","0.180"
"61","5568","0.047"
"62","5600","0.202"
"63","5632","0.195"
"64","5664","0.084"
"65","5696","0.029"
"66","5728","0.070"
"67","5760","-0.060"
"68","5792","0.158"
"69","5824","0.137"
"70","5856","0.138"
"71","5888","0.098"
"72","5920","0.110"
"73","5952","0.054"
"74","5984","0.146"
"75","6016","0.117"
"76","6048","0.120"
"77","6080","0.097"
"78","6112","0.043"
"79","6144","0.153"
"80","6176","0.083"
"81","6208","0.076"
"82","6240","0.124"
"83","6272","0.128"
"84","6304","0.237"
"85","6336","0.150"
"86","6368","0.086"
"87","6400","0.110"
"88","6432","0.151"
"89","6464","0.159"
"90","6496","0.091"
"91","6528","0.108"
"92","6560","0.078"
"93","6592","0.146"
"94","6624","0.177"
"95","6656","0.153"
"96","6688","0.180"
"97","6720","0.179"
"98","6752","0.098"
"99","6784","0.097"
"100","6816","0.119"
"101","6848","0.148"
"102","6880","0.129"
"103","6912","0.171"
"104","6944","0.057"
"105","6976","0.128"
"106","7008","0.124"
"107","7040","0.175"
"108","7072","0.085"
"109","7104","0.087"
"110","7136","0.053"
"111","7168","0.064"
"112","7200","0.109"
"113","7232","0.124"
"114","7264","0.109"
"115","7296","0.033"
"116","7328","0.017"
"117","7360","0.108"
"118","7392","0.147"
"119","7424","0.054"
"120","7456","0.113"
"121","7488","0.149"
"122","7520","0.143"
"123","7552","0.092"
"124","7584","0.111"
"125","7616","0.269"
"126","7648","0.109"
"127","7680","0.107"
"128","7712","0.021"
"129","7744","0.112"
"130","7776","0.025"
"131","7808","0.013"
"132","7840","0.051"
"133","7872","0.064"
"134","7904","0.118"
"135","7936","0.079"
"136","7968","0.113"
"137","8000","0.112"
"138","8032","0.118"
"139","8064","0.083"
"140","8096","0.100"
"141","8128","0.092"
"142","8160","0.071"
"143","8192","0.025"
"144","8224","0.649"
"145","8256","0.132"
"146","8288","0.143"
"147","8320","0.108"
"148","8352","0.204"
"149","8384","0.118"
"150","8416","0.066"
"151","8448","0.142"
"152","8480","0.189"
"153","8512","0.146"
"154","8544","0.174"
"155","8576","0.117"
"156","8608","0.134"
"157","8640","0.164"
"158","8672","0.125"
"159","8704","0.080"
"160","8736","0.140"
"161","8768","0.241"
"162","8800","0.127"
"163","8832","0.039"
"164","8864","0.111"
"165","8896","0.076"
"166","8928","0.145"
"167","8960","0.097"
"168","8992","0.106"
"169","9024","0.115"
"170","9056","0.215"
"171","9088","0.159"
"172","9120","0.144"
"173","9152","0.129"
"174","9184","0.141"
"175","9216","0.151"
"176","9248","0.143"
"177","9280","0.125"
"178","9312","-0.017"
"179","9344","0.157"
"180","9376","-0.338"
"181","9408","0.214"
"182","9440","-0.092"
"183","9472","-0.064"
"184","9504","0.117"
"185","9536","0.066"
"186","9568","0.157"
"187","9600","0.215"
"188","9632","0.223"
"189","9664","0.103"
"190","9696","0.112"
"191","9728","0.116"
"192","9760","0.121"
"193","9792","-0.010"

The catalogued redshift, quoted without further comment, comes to 1.21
